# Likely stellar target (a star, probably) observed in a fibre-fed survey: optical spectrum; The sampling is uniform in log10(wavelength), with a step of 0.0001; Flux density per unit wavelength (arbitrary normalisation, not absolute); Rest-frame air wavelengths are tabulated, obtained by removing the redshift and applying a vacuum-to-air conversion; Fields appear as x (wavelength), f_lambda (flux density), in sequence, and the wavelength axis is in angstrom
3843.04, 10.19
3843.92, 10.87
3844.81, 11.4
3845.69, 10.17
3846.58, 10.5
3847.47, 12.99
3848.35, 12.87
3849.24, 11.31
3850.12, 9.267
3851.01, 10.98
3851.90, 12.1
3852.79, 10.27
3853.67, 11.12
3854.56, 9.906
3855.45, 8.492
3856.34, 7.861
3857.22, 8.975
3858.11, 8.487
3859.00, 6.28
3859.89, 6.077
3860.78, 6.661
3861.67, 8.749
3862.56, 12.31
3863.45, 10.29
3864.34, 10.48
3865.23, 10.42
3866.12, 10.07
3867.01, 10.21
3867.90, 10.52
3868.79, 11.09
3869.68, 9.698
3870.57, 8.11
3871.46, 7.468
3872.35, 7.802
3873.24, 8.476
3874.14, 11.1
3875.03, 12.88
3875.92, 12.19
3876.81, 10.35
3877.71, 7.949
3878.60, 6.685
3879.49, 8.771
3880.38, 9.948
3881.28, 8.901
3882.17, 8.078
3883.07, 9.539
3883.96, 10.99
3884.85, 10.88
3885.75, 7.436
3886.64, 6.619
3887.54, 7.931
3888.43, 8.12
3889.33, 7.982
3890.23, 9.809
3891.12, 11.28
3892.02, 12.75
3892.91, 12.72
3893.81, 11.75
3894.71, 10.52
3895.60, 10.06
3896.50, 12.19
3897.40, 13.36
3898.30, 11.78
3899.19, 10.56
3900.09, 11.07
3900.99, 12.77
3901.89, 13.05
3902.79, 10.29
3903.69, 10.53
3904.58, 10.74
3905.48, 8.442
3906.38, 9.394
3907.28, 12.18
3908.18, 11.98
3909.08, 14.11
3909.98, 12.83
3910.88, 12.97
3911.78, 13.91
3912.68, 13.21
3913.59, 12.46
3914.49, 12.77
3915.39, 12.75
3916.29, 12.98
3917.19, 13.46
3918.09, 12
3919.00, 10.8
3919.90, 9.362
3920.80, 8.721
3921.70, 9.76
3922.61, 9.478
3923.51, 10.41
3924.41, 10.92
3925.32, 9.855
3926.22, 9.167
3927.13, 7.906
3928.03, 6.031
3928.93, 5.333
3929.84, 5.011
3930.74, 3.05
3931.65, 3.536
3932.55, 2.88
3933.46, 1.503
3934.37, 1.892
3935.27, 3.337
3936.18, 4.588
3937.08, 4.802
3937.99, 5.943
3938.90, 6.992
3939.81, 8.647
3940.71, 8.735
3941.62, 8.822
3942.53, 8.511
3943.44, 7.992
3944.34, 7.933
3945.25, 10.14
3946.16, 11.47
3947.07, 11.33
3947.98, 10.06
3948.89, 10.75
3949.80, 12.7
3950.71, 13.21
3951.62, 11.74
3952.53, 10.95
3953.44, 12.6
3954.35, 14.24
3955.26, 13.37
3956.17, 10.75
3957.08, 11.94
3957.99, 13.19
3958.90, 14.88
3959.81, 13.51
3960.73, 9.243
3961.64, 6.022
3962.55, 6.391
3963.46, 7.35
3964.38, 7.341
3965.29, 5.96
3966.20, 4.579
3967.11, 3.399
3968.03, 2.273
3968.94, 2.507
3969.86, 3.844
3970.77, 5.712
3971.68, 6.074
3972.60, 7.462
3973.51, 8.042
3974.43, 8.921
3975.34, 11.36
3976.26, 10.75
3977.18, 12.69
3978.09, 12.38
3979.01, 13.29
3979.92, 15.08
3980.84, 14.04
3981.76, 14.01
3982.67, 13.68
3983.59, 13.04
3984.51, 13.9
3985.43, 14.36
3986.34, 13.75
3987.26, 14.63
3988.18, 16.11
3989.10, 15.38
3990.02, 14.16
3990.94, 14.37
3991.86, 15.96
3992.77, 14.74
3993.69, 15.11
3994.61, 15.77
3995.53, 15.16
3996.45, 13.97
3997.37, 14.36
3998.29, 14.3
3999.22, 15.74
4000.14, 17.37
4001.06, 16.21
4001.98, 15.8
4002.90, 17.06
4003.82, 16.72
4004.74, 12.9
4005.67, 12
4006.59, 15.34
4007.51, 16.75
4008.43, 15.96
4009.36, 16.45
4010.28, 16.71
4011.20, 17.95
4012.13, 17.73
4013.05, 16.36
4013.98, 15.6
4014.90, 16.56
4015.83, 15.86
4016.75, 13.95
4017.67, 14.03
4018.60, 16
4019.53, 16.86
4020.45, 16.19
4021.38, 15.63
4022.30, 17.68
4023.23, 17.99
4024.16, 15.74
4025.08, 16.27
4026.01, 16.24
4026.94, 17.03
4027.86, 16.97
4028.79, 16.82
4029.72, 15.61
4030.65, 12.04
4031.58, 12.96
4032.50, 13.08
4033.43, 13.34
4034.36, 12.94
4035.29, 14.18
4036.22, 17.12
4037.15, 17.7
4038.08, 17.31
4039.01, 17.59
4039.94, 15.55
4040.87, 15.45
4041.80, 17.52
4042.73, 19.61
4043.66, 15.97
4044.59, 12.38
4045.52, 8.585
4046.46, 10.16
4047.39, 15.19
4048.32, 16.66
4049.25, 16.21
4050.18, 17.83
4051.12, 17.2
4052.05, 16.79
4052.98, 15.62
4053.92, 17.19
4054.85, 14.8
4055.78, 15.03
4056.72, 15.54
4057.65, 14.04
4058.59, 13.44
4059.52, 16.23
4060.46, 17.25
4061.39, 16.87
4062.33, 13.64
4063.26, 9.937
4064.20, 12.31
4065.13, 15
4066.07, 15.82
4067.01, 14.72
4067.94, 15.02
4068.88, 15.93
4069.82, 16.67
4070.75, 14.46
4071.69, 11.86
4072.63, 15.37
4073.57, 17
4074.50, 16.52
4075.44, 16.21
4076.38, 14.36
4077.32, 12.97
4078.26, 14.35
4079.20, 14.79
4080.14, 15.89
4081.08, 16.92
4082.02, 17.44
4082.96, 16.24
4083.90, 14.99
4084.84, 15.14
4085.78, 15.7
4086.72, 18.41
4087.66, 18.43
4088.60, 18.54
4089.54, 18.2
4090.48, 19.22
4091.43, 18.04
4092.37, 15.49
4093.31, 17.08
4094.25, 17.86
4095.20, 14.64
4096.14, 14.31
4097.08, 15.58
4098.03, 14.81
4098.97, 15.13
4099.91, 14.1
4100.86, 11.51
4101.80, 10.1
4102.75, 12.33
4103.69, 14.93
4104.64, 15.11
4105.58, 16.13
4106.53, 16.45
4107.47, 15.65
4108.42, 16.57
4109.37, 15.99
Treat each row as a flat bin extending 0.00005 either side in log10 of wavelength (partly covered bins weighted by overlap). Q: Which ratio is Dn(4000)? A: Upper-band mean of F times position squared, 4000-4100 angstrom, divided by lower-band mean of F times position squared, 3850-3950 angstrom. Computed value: 1.8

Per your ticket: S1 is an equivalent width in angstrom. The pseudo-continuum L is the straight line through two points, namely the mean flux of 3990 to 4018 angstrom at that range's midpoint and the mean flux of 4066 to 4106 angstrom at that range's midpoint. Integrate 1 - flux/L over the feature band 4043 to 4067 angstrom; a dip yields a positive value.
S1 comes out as 1.1 angstrom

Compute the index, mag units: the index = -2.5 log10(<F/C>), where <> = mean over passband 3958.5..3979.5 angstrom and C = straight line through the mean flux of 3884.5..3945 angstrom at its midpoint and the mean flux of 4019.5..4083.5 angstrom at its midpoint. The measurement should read 0.42 mag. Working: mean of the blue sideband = 9.42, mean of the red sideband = 15.4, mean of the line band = 8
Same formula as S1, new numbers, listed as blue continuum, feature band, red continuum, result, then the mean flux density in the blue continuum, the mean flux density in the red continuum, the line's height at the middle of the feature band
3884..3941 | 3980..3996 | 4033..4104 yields -2.9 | 9.5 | 15.4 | 12.4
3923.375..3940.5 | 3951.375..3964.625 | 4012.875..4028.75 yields -3.3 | 5.84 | 16.2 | 8.87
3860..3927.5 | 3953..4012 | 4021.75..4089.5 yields 4.2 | 10.5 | 15.5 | 13.2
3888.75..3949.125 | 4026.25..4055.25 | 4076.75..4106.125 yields -3.3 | 9.6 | 15.6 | 13.9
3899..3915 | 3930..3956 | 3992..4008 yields 9.8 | 11.9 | 15.3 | 13.2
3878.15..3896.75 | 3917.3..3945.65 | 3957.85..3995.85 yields 8.2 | 9.64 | 10.9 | 10.3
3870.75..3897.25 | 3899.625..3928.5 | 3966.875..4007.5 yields -1.5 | 9.72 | 12.7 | 10.6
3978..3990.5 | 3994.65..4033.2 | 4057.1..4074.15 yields -3.5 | 14.2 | 14.8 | 14.4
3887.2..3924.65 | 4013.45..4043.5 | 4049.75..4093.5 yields -2.6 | 11.3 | 15.7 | 14.6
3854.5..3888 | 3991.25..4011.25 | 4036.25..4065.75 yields -2.7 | 9.17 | 15.3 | 13.6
